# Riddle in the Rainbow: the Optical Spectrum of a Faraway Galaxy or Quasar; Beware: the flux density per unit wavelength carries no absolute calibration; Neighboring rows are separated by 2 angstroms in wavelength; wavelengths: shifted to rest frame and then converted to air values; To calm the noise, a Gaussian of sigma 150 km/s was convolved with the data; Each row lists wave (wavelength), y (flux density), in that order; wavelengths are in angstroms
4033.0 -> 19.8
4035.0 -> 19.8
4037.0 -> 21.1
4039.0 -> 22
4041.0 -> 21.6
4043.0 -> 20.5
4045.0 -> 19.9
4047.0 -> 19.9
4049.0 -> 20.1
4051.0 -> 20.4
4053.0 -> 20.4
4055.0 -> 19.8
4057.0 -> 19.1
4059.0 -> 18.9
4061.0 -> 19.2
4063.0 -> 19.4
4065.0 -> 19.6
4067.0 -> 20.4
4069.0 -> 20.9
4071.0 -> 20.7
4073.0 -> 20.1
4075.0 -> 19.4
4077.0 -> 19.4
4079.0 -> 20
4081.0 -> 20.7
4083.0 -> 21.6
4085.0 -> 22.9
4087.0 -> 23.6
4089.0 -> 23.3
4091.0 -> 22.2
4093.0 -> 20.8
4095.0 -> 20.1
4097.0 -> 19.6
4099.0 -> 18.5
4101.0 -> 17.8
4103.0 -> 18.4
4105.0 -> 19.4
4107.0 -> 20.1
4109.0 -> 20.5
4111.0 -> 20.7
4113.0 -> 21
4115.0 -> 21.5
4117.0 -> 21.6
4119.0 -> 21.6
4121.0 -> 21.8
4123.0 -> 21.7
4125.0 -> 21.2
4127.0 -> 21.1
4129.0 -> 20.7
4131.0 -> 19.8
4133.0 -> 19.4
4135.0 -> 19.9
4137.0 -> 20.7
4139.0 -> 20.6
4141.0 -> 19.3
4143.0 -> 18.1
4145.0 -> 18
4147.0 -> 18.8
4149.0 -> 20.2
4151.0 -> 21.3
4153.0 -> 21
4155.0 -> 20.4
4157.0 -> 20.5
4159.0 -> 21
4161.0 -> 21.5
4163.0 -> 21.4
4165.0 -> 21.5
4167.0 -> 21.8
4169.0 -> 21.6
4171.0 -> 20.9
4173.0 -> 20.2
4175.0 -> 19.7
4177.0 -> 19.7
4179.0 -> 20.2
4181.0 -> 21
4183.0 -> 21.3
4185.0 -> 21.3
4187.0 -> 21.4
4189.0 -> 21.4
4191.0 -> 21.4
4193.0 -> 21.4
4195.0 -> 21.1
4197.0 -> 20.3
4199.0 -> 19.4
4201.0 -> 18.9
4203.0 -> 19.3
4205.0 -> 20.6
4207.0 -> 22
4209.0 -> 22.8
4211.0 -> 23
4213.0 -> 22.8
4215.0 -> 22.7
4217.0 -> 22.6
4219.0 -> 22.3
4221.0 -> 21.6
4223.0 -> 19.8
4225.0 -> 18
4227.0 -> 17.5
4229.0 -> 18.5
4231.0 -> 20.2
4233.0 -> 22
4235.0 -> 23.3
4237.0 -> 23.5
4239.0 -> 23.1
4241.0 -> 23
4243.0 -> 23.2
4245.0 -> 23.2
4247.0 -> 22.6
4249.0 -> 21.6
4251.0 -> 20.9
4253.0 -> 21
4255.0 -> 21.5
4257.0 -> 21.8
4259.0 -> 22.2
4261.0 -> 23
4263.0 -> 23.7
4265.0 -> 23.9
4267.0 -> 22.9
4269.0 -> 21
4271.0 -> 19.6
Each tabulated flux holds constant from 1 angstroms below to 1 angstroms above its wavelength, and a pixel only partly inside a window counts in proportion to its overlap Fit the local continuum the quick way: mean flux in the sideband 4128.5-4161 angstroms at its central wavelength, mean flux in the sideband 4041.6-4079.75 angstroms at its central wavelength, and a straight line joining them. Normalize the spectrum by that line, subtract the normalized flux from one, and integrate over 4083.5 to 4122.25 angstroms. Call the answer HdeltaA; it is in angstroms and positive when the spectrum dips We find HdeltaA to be -1.67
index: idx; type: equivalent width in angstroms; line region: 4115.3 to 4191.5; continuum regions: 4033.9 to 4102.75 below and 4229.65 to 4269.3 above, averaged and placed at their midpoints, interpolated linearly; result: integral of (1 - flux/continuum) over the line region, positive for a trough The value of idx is 2.3 angstroms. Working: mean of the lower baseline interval 20.4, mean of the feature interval 20.7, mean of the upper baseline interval 22.4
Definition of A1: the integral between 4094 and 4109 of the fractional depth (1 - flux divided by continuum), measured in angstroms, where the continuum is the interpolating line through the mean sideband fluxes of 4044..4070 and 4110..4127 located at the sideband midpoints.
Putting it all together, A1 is 1.2 angstroms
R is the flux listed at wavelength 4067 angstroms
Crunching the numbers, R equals 20.4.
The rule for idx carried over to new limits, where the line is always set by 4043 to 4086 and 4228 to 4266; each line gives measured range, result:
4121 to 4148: 1.2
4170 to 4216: 1.3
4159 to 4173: 0.0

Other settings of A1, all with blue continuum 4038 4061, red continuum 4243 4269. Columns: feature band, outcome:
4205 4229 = 0.8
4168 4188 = 0.7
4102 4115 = 0.4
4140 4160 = 1.3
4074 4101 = -0.3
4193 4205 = 1.0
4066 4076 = 0.1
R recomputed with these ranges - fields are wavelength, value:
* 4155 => 20.4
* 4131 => 19.8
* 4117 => 21.6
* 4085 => 22.9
